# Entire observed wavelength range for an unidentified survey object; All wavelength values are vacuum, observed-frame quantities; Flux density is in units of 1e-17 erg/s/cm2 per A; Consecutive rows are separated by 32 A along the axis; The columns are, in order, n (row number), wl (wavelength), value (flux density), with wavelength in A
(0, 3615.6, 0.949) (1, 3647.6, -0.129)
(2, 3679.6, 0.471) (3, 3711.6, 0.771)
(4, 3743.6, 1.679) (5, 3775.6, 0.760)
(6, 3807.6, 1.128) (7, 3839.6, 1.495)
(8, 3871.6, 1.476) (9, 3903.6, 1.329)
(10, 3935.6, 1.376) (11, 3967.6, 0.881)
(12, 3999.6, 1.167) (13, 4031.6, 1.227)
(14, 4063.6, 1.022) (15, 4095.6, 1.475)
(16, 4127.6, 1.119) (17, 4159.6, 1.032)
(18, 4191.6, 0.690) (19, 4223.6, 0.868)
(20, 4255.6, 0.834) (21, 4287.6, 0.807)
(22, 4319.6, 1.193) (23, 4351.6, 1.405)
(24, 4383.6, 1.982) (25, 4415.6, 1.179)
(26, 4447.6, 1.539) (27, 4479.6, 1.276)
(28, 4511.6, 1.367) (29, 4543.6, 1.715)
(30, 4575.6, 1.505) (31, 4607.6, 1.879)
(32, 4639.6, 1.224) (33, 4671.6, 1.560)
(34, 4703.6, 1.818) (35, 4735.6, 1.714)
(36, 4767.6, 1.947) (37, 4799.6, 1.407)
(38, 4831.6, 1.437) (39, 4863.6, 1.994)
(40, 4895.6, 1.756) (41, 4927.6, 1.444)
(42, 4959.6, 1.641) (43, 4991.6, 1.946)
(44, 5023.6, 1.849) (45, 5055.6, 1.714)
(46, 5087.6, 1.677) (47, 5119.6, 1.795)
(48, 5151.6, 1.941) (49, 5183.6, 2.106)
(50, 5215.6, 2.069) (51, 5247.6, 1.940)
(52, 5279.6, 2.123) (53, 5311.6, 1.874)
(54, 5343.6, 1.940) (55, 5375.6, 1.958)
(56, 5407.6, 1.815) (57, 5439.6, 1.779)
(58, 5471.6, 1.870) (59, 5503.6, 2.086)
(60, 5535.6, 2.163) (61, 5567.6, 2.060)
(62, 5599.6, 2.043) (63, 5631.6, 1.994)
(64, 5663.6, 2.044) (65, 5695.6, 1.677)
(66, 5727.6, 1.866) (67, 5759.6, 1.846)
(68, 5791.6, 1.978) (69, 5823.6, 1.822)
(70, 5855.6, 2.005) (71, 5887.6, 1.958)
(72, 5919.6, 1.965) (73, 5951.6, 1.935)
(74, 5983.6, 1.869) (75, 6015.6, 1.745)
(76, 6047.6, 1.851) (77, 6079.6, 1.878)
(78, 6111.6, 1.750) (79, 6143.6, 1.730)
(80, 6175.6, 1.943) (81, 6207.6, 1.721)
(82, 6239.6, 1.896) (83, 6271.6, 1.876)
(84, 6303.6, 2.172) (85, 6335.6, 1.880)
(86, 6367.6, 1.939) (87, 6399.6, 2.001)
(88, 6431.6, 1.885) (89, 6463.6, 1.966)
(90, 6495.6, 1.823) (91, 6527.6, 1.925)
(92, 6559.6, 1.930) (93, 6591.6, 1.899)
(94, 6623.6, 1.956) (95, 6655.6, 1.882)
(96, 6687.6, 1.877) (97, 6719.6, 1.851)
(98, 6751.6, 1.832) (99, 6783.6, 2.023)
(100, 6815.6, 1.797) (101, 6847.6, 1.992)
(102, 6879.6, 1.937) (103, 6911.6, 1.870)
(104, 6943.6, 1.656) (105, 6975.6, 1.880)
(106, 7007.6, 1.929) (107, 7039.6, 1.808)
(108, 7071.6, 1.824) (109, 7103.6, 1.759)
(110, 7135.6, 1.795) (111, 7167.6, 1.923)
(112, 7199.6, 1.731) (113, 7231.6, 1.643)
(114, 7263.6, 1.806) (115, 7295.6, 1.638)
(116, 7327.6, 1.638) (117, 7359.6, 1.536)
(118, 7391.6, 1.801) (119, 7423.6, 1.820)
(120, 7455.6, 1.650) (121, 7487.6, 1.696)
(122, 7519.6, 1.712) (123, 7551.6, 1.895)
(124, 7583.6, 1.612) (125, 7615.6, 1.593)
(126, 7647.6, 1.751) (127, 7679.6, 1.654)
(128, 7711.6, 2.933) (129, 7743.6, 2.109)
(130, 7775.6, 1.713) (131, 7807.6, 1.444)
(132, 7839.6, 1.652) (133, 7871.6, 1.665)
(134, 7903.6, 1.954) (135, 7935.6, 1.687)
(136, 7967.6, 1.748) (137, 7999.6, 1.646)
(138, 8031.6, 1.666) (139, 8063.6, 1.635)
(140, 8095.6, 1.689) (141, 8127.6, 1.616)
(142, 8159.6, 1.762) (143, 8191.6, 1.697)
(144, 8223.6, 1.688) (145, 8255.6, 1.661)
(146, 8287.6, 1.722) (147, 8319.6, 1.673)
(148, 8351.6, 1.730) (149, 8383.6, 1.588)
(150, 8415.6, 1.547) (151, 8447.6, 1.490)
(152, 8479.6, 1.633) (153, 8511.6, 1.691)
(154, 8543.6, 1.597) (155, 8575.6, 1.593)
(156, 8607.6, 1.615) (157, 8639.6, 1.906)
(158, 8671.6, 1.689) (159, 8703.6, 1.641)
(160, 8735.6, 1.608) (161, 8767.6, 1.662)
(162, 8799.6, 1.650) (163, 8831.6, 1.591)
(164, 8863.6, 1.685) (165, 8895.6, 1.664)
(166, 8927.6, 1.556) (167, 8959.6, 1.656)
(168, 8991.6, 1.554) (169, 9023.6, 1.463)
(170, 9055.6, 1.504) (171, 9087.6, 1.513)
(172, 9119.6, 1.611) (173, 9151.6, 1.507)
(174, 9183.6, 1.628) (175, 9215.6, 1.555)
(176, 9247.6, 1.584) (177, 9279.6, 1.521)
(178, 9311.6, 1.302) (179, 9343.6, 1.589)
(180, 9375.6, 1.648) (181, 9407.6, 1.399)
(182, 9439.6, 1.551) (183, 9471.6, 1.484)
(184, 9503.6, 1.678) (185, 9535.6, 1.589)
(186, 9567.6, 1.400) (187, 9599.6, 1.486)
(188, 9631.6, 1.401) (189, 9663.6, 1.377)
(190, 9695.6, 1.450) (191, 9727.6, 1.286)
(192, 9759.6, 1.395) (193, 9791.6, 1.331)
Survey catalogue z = 0.177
